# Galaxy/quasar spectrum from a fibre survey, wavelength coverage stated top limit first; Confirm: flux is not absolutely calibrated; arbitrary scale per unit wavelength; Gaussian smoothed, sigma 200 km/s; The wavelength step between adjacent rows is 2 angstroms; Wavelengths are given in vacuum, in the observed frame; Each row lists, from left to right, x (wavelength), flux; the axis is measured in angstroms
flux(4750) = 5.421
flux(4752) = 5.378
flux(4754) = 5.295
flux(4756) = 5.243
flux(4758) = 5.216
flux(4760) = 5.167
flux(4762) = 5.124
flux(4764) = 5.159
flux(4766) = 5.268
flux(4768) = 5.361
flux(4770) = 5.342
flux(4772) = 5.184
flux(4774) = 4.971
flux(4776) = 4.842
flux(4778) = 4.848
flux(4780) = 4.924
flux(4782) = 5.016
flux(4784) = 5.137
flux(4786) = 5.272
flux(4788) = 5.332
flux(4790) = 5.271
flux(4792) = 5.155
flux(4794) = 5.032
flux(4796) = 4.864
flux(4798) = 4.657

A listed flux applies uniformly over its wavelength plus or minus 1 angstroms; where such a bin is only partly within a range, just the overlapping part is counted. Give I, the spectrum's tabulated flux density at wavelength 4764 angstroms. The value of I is 5.159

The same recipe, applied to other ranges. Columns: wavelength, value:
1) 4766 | 5.268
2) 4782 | 5.016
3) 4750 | 5.421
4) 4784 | 5.137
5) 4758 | 5.216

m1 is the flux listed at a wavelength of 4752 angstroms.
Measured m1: 5.378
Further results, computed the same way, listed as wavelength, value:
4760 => 5.167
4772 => 5.184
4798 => 4.657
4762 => 5.124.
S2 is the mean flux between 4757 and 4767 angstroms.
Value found 5.19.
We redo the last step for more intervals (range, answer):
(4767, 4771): 5.35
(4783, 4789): 5.25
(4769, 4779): 5.04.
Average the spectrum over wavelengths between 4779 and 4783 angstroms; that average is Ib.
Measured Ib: 4.97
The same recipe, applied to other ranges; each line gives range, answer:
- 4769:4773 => 5.26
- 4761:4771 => 5.25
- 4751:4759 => 5.28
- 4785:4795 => 5.21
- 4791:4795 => 5.09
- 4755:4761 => 5.21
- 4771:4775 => 5.08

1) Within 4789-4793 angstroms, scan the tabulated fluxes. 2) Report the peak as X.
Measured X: 5.271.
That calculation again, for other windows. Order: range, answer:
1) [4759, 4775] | 5.361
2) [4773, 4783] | 5.016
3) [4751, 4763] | 5.378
